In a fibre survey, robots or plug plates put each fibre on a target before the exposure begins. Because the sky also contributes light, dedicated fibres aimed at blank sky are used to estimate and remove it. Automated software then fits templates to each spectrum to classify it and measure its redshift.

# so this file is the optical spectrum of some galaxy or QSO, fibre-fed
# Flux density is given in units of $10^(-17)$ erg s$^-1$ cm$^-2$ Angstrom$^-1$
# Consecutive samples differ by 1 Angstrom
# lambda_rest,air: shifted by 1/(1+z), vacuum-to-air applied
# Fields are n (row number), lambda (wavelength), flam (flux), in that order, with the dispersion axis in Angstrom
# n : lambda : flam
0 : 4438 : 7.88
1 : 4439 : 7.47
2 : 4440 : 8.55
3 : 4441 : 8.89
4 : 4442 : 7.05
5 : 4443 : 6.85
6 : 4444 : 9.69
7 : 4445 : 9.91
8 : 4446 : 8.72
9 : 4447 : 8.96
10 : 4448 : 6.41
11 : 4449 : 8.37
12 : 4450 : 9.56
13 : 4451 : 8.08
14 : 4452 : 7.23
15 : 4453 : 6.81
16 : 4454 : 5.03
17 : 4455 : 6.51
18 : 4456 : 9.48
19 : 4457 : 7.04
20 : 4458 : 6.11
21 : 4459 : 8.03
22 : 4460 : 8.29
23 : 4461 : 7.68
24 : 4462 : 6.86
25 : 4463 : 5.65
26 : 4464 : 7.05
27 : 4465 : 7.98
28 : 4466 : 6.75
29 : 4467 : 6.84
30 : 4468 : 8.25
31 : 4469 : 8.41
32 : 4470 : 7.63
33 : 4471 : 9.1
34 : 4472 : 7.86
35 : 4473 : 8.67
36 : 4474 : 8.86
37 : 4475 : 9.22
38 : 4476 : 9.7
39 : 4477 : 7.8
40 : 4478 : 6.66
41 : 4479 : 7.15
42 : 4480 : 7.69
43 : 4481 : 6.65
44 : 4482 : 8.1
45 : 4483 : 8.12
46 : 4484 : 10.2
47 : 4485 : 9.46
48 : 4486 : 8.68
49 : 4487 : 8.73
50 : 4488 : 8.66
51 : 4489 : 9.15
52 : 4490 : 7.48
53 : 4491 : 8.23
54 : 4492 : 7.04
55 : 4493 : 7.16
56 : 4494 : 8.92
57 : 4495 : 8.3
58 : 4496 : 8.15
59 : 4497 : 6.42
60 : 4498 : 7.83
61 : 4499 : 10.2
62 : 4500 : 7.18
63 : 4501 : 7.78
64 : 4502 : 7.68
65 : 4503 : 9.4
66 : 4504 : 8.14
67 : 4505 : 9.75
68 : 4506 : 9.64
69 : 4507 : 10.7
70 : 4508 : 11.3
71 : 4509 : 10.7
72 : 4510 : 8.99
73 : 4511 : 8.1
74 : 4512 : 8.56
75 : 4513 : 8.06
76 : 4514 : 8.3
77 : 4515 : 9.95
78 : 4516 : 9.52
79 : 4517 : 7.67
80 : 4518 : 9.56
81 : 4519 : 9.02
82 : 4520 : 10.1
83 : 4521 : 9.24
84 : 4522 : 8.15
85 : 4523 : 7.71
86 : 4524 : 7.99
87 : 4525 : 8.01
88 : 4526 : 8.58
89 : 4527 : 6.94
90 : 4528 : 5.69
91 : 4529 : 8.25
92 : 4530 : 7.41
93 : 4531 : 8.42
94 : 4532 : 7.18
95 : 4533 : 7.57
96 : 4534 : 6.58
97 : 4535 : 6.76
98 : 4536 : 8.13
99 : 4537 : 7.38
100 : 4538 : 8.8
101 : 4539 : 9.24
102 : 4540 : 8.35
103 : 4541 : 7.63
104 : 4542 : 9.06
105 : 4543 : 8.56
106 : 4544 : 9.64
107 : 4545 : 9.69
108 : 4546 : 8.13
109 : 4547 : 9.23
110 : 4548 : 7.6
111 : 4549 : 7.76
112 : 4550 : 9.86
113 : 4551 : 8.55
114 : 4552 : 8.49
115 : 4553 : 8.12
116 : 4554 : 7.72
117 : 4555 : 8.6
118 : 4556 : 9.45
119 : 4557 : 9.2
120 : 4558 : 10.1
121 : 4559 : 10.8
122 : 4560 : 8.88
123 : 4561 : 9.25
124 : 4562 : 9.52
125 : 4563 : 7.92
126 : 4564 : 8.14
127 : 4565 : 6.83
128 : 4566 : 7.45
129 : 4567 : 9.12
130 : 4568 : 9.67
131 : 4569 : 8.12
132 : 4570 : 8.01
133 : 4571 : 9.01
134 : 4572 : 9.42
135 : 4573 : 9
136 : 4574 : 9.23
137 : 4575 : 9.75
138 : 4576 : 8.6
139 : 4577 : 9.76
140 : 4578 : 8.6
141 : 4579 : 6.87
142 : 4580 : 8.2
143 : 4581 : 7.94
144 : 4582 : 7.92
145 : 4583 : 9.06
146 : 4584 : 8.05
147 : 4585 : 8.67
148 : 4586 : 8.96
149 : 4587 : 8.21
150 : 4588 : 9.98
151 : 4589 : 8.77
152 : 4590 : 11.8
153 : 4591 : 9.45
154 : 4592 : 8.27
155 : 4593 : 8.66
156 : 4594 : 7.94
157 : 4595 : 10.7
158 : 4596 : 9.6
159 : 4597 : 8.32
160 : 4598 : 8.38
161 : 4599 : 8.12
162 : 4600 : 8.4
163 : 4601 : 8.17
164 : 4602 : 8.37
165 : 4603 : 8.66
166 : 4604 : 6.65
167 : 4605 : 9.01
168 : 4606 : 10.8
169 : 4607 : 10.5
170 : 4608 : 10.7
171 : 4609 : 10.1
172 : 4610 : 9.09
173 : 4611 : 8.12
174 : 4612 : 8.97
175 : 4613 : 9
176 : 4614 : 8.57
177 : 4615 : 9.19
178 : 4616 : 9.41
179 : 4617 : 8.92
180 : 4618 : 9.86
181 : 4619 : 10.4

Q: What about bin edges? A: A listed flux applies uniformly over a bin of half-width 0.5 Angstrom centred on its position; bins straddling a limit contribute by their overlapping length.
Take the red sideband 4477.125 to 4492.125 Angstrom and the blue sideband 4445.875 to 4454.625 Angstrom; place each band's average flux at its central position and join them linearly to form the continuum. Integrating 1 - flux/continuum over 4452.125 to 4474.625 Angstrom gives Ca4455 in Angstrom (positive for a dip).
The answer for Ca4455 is 0.95 Angstrom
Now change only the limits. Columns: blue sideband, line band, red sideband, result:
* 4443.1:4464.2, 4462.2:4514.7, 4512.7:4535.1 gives -2.7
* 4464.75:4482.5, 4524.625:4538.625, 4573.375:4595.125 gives 1.4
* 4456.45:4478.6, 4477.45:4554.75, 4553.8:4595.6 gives -1.3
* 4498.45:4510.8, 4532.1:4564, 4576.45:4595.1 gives 1.5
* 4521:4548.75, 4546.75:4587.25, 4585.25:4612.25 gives -0.6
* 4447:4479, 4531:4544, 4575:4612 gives 0.5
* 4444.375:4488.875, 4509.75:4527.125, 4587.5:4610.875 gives -0.4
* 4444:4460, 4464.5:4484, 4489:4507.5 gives 0.1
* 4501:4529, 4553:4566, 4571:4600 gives 0.1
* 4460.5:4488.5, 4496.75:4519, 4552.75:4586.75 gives -1.8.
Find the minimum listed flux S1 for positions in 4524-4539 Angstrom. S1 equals 5.69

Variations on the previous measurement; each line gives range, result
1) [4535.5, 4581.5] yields 6.83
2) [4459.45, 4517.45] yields 5.65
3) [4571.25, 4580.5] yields 6.87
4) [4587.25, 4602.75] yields 7.94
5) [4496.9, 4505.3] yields 6.42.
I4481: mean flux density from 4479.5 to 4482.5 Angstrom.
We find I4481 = 7.48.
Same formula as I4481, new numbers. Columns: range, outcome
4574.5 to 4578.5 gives 9.18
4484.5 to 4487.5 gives 8.96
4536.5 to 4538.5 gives 8.09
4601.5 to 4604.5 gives 7.89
